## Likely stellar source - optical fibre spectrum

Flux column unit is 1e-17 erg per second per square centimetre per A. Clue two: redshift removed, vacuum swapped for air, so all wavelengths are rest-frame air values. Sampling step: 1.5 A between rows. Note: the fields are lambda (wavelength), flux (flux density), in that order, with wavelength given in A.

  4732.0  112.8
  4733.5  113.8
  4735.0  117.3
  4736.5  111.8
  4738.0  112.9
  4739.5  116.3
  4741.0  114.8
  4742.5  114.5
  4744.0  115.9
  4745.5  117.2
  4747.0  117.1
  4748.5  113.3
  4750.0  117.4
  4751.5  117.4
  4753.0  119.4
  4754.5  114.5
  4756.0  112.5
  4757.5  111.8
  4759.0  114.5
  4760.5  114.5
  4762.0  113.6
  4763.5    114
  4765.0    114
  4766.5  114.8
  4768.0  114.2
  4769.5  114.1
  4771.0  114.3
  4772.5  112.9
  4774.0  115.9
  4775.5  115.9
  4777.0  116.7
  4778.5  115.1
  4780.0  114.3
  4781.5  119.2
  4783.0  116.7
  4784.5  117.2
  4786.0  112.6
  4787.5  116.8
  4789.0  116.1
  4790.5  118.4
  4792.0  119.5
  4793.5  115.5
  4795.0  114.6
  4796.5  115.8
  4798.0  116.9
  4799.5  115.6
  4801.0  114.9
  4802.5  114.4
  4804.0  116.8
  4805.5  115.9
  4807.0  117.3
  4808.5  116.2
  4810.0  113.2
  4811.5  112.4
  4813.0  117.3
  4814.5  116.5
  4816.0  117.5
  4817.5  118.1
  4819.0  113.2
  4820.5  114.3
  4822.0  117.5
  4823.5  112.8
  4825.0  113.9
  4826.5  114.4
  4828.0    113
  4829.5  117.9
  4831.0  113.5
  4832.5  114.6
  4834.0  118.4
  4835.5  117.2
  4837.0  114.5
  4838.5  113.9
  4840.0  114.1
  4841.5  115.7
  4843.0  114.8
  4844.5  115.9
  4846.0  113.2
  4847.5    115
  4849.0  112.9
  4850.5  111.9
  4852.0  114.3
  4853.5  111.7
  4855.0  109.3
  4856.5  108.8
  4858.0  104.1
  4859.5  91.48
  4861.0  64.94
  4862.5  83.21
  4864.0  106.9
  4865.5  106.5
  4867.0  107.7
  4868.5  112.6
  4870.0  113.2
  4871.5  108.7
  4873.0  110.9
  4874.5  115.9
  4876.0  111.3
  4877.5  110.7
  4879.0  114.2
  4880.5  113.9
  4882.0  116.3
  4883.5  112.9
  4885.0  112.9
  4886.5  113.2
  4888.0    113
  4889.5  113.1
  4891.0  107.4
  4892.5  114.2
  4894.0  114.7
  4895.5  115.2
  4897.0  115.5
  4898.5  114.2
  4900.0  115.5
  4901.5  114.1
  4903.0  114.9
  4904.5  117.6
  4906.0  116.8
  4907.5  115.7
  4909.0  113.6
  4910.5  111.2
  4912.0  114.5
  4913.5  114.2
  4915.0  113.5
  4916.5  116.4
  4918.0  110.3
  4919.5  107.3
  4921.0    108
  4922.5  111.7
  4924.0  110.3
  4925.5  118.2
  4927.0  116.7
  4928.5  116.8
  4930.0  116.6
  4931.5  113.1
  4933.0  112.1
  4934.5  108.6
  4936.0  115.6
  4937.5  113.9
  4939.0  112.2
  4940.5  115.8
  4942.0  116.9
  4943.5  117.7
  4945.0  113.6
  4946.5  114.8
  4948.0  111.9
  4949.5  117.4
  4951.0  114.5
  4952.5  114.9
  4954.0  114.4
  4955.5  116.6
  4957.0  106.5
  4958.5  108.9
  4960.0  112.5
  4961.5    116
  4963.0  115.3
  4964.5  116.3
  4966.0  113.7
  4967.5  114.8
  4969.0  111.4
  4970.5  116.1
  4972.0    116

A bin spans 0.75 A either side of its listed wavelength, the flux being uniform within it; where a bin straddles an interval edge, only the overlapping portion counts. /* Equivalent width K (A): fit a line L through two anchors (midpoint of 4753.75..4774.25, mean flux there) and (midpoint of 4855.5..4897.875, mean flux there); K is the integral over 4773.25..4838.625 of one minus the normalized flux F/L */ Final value -2.28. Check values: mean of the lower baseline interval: 114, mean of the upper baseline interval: 108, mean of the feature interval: 116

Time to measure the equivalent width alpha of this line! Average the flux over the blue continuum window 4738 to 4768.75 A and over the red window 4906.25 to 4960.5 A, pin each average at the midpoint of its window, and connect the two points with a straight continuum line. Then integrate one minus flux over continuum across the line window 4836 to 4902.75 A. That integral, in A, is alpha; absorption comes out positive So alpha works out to 2.2 A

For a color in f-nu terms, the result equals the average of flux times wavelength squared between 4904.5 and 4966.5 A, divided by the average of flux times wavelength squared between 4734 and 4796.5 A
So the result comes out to 1.06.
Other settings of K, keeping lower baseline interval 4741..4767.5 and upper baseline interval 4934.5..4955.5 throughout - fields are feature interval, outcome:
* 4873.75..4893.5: 0.3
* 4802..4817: -0.1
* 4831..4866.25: 2.0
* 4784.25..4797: -0.1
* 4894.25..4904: 0.0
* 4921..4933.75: 0.1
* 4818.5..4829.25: 0.1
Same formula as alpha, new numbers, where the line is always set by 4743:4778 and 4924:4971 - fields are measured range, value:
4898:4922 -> 0.17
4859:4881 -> 1.86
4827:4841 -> -0.06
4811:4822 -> -0.10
